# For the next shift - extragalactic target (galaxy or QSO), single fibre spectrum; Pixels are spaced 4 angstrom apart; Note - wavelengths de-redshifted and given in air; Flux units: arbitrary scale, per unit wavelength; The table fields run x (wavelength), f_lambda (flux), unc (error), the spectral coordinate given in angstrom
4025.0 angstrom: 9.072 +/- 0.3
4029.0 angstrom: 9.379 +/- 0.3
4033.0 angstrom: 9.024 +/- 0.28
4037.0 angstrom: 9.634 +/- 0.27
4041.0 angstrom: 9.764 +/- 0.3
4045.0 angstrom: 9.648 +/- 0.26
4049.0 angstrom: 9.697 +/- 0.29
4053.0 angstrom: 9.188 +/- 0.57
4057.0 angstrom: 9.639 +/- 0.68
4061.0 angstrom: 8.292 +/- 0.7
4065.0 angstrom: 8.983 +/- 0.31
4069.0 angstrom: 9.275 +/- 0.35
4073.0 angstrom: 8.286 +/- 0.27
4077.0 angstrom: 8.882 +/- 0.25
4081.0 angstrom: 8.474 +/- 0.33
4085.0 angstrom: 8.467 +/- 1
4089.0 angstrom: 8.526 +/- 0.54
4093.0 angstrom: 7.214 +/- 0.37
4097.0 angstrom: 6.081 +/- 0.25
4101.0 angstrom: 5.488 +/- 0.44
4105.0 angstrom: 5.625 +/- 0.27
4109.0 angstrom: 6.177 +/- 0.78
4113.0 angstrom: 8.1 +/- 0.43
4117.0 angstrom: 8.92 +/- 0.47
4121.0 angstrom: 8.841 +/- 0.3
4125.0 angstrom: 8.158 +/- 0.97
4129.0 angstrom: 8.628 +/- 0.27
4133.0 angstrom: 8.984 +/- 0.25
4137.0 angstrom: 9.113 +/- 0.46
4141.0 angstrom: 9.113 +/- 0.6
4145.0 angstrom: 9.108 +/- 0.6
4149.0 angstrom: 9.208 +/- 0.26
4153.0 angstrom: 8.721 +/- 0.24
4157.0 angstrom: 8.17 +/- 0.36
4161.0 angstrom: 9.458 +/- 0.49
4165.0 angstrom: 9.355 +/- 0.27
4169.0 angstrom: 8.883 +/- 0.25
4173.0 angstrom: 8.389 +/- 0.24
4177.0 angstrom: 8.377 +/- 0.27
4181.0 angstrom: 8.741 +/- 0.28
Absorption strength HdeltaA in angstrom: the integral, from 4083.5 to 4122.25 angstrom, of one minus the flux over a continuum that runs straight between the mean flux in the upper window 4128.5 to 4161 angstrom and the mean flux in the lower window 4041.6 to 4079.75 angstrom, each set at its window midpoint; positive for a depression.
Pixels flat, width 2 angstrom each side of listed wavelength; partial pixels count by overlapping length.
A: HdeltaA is 7.4 angstrom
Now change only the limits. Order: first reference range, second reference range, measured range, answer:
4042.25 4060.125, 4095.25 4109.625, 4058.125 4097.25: -4.3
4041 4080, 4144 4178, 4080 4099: 2.8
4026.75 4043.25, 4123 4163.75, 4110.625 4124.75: 0.8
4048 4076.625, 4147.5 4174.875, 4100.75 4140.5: 4.4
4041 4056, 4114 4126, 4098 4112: 4.6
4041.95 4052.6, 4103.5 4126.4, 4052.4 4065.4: 0.4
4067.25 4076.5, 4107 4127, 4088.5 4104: 3.3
